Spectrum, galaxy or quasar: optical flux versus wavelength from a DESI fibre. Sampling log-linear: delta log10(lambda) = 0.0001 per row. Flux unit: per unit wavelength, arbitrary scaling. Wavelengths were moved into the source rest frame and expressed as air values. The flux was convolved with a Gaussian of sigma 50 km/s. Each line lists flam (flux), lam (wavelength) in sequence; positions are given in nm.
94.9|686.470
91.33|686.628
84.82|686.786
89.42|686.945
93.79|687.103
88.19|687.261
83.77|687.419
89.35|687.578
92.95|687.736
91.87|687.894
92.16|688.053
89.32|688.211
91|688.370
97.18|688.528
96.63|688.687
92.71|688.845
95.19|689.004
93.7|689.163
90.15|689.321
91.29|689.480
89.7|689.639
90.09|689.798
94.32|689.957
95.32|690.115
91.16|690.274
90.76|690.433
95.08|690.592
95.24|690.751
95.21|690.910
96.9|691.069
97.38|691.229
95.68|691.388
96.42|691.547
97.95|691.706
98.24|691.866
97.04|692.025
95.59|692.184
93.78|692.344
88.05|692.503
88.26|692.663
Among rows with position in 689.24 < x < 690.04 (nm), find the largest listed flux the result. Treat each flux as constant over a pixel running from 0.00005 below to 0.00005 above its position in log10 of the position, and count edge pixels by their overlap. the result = 94.32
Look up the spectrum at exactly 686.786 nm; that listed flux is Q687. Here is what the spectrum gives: 84.82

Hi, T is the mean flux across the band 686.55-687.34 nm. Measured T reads 89.5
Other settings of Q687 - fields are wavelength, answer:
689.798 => 90.09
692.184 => 95.59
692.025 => 97.04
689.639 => 89.7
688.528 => 97.18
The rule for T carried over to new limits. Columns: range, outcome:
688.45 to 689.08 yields 95.4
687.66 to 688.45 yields 91.5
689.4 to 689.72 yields 90.3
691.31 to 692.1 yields 97.1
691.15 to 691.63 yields 96.6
